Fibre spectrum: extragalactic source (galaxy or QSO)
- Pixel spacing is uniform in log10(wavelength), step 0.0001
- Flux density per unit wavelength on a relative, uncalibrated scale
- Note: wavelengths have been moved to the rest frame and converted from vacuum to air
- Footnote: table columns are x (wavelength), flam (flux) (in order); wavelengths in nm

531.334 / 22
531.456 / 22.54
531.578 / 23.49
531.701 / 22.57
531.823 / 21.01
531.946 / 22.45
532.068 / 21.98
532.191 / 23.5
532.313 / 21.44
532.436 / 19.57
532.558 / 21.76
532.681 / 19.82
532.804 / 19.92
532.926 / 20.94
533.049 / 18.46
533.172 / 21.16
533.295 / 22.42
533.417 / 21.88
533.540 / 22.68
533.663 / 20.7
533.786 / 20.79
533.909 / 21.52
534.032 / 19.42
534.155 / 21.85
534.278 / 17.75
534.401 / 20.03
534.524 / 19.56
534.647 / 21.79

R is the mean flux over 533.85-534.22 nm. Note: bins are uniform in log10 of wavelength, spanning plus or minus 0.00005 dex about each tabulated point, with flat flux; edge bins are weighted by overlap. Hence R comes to 20.9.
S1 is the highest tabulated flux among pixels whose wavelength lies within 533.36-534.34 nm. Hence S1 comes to 22.68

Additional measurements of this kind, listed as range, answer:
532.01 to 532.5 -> 23.5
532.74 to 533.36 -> 22.42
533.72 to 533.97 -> 21.52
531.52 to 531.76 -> 23.49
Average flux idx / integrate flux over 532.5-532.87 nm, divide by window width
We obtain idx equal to 20.5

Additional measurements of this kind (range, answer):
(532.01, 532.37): 22.3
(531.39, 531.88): 22.4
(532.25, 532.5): 20.6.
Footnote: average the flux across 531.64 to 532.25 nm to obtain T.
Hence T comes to 22.3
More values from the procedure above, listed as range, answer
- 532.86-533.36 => 20.8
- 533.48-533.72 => 21.7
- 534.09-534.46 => 19.9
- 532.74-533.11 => 19.8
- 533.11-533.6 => 22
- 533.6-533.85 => 20.7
